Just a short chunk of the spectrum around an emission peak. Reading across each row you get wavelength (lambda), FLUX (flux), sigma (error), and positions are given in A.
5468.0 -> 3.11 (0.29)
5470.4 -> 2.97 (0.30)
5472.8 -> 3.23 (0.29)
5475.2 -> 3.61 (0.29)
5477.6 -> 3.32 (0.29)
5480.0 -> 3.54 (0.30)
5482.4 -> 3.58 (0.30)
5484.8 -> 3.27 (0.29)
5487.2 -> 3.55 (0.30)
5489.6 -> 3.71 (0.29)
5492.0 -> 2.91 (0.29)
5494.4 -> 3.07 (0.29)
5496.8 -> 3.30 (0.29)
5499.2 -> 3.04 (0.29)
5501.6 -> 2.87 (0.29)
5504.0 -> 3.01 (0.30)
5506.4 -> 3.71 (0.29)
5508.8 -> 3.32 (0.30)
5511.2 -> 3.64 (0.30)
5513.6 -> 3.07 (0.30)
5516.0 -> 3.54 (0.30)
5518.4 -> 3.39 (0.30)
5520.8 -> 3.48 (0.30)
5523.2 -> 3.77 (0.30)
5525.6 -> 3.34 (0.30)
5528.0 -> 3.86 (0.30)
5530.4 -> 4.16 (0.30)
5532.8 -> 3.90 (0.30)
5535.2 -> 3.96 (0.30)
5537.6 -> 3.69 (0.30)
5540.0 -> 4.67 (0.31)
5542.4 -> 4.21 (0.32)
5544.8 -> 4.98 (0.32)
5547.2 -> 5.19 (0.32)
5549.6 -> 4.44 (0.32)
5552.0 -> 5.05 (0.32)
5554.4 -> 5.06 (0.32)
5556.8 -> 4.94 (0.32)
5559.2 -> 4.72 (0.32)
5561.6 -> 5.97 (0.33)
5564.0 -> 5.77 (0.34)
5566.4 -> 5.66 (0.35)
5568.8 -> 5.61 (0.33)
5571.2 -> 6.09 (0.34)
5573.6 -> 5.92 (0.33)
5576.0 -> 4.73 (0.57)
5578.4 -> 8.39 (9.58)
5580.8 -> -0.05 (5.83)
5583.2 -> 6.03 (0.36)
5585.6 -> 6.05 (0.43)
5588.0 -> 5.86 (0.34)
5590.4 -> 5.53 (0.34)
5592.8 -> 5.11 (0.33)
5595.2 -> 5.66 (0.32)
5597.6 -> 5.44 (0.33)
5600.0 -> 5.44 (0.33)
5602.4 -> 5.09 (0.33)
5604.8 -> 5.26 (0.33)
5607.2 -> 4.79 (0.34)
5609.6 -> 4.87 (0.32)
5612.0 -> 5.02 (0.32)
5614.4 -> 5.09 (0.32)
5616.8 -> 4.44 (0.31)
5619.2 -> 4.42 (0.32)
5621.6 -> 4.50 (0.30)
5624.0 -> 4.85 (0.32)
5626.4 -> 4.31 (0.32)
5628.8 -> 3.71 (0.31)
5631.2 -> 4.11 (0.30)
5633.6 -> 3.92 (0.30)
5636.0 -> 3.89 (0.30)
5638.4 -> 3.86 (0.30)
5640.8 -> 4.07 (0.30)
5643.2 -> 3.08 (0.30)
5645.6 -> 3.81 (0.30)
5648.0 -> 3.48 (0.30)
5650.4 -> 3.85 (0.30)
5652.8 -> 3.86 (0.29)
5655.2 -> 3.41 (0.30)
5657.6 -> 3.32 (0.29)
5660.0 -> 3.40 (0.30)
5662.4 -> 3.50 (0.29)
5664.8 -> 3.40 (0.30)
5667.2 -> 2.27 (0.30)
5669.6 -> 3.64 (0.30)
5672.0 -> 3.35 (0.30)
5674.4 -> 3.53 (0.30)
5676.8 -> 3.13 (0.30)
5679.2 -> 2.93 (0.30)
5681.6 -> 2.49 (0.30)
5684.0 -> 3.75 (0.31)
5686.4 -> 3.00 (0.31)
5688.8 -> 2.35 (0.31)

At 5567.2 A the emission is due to Mg II 2798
